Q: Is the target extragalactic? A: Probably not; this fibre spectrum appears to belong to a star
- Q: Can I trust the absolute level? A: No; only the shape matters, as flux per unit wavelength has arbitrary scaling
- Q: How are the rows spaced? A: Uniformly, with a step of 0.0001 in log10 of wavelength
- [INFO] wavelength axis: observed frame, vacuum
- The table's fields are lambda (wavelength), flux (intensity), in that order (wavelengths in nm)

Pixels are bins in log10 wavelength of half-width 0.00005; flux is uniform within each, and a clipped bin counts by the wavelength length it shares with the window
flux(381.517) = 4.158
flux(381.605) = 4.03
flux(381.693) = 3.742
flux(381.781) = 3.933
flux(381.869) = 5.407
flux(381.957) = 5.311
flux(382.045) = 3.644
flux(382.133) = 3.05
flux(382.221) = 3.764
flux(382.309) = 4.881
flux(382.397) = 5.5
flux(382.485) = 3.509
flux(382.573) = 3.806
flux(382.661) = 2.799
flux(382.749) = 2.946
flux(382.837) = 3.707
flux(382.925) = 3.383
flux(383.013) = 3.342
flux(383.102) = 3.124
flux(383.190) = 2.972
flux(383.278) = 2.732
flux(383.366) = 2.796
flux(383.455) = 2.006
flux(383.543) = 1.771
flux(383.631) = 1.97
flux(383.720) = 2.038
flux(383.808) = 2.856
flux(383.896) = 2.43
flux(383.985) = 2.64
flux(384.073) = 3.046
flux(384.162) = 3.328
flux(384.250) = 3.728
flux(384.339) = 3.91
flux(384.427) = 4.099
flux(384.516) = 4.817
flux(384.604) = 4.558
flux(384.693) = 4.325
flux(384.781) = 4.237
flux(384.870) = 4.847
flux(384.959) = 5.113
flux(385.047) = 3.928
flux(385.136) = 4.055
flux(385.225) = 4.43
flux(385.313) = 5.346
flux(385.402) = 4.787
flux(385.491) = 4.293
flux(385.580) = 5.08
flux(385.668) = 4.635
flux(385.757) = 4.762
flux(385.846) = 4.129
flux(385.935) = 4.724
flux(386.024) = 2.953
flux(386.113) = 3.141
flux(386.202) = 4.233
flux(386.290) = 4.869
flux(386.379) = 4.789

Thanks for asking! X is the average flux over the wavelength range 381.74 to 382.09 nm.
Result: 4.57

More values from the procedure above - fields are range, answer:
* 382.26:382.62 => 4.4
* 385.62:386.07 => 4.25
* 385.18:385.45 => 4.84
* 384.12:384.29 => 3.54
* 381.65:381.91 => 4.35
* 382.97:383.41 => 2.99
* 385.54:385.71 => 4.88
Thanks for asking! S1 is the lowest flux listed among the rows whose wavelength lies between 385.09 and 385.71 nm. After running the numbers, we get 4.055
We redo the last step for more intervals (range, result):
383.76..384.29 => 2.43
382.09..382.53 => 3.05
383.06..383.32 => 2.732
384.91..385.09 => 3.928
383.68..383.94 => 2.038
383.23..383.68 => 1.771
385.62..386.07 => 2.953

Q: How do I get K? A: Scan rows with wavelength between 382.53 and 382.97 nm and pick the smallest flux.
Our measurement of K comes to 2.799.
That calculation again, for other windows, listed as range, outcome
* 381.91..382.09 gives 3.644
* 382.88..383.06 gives 3.342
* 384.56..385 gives 4.237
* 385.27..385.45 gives 4.787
